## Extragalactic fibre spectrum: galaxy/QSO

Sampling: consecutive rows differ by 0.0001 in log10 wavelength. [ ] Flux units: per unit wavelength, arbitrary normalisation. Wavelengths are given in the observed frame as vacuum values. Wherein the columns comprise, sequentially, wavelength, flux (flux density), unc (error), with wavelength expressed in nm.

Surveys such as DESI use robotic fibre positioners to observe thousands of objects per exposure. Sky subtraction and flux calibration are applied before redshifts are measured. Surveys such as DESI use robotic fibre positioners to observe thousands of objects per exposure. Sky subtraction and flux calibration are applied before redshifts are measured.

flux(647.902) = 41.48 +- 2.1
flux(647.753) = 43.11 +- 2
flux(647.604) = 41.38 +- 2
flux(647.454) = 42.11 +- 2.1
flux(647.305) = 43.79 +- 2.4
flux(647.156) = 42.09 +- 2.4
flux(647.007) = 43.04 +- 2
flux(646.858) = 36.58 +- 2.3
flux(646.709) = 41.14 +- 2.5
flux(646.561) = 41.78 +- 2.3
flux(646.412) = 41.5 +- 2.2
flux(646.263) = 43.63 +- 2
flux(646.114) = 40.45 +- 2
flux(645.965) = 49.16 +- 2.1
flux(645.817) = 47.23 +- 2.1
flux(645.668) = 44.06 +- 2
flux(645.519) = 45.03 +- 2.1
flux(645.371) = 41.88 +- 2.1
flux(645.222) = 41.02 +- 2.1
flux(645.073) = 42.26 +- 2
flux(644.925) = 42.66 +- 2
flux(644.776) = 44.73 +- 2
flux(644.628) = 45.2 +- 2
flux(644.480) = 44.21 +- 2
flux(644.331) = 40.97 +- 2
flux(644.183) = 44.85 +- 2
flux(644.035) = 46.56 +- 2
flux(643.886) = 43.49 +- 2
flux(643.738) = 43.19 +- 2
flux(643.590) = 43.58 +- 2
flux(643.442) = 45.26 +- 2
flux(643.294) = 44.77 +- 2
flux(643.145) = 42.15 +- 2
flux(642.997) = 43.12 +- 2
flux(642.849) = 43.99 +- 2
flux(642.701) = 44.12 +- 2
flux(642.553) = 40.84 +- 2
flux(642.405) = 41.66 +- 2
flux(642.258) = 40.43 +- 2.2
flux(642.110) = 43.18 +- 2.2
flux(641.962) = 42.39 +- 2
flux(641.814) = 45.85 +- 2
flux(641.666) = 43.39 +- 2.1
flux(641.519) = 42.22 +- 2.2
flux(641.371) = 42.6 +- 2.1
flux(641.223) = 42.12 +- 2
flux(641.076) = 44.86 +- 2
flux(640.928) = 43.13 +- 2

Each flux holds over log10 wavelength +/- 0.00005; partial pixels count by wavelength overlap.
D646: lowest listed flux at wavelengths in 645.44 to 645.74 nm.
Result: 44.06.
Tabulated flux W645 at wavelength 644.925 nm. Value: 42.66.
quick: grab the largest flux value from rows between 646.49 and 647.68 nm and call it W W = 43.79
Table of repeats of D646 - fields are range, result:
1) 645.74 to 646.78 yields 40.45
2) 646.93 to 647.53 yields 42.09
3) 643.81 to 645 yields 40.97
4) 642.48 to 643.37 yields 40.84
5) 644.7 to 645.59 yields 41.02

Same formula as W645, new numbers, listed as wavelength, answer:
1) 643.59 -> 43.58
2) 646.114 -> 40.45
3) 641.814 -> 45.85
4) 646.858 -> 36.58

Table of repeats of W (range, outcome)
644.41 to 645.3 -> 45.2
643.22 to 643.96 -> 45.26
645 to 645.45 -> 42.26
